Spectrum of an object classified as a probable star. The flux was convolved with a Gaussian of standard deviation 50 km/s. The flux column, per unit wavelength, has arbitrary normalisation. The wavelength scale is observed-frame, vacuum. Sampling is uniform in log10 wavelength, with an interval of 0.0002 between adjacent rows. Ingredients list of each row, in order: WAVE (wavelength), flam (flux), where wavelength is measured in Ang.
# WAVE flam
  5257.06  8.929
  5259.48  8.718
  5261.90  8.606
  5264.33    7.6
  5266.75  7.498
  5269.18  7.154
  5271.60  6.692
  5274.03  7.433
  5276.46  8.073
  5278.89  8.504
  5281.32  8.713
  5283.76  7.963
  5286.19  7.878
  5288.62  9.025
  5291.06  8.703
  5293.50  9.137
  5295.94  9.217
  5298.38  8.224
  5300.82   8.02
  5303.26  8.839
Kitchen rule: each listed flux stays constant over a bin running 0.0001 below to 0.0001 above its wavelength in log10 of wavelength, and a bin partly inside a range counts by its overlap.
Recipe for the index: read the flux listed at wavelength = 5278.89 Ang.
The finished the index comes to 8.504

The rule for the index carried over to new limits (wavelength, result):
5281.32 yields 8.713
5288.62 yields 9.025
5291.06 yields 8.703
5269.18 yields 7.154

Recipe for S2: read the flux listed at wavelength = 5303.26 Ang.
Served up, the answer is 8.839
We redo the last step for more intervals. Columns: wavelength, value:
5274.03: 7.433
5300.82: 8.02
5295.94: 9.217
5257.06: 8.929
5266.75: 7.498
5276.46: 8.073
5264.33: 7.6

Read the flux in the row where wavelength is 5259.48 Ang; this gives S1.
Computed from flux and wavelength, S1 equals 8.718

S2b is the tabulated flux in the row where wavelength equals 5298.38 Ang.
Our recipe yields 8.224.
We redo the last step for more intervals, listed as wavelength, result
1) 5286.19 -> 7.878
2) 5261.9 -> 8.606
